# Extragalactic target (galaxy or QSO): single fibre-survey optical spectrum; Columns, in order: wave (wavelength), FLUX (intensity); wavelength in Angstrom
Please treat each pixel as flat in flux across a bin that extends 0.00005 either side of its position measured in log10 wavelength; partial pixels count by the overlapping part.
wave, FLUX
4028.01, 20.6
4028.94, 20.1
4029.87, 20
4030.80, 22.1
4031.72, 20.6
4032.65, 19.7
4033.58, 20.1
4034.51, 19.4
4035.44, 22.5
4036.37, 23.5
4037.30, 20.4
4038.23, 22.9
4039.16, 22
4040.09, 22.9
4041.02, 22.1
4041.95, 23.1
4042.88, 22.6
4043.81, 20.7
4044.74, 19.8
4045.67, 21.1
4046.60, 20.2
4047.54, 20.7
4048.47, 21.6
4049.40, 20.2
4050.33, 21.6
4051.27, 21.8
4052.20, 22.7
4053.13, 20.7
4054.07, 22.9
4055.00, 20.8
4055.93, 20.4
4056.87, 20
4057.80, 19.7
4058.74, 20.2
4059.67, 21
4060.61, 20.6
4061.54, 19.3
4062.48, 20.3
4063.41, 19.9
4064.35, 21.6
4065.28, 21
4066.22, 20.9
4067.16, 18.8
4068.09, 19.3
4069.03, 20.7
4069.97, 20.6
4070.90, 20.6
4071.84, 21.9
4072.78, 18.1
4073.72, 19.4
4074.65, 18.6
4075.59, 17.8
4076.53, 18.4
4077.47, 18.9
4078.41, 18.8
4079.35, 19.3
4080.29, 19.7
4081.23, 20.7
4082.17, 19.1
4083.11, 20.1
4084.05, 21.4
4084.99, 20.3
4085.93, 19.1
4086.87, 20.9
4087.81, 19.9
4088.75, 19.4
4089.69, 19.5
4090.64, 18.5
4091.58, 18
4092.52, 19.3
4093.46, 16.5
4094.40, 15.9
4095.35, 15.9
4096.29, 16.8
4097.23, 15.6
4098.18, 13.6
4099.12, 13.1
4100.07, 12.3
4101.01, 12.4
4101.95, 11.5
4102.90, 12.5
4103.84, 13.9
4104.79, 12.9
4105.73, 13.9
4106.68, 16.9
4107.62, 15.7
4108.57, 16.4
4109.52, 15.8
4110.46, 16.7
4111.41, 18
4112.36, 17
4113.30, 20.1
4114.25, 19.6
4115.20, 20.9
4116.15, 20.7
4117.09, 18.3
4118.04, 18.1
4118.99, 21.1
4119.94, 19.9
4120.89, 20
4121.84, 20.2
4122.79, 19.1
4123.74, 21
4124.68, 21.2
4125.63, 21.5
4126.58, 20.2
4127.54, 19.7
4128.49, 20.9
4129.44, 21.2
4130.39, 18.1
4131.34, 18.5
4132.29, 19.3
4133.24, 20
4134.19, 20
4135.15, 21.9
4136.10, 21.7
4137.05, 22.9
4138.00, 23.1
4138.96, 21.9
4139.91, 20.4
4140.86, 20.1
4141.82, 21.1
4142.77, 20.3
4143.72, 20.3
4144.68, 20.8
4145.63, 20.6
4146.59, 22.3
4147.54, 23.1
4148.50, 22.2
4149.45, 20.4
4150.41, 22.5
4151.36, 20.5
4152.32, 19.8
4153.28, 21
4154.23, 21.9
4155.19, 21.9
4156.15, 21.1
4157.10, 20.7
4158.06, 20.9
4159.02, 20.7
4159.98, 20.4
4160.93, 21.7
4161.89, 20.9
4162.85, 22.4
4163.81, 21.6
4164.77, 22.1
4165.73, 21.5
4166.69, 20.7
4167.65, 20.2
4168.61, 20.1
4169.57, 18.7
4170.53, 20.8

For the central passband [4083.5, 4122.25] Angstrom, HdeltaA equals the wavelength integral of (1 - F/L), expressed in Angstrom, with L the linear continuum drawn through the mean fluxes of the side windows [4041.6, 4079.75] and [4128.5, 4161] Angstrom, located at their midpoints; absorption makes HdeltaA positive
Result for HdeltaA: 6.4 Angstrom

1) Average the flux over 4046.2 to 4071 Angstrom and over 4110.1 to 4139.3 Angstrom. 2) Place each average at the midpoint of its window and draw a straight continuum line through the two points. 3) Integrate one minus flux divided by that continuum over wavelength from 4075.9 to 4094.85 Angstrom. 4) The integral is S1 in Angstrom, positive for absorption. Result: 1.2 Angstrom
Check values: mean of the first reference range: 20.7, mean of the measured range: 19.2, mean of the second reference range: 20.1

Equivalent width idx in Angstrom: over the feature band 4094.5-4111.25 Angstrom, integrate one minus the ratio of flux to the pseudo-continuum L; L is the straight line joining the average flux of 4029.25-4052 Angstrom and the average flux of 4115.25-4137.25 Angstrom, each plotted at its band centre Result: 4.9 Angstrom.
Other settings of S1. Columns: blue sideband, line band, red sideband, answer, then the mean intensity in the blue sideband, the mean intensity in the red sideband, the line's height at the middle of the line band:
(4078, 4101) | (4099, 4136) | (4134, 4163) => 2.9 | 18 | 21.3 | 19.5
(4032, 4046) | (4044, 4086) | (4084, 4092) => 0.5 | 21.5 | 19.6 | 20.5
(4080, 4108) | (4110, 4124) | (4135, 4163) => -0.5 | 16.8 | 21.3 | 18.7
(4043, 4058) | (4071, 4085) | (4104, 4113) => -0.7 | 21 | 15.9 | 18.6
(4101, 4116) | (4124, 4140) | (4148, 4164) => -1.8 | 16.1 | 21.2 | 18.6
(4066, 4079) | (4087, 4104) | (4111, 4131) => 3.2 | 19.5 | 19.8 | 19.6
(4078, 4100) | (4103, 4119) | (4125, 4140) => 1.9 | 18.2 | 20.7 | 19.5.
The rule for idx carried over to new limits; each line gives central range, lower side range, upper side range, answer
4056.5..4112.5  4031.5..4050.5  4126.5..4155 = 8.13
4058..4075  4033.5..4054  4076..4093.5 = 0.17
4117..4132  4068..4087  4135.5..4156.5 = 0.62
